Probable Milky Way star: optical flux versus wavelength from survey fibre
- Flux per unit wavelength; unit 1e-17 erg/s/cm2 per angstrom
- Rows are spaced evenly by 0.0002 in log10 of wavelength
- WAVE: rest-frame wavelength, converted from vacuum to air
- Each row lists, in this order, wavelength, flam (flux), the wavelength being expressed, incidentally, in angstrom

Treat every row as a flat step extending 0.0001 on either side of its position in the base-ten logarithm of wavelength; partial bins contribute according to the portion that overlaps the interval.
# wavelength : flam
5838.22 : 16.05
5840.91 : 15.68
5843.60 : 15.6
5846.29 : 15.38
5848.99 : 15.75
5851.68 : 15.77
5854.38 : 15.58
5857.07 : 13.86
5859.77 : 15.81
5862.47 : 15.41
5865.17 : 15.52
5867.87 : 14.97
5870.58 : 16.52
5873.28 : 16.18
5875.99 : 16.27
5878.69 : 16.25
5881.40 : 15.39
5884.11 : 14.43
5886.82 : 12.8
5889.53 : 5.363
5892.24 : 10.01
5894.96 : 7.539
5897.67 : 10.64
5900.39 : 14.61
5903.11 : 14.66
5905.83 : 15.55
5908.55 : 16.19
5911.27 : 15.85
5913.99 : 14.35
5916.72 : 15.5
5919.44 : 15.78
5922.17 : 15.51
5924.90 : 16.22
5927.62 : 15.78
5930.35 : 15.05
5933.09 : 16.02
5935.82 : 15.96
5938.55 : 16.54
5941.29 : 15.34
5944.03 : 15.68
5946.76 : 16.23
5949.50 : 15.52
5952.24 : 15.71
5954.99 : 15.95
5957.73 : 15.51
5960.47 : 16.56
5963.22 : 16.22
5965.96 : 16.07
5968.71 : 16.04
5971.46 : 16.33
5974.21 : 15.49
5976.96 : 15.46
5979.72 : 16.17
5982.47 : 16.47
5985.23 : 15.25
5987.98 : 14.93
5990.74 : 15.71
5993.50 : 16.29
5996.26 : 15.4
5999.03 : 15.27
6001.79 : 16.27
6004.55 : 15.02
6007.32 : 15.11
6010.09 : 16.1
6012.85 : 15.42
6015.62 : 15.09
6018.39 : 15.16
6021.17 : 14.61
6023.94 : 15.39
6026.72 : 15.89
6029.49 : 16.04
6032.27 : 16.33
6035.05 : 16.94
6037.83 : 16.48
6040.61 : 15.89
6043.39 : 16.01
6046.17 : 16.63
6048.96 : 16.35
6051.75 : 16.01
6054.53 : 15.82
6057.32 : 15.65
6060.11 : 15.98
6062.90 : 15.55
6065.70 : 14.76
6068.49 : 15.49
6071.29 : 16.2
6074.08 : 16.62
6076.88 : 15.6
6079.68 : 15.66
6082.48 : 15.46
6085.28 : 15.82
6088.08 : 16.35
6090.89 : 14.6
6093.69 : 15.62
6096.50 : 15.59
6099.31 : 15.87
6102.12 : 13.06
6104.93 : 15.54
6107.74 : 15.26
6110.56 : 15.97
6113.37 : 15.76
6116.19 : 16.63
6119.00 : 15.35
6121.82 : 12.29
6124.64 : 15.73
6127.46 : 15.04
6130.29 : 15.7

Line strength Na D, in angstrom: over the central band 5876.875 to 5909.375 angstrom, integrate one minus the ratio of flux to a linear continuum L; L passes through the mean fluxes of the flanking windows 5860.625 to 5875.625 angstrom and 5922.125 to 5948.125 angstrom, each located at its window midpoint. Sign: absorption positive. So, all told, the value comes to 6.2 angstrom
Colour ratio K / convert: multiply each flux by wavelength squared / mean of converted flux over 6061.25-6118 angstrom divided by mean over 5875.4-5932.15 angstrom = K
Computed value 1.2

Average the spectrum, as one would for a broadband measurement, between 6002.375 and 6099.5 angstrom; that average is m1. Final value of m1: 15.7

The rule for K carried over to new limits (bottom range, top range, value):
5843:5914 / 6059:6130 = 1.16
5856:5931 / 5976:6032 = 1.13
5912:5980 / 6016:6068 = 1.04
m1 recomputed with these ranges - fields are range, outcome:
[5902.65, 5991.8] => 15.8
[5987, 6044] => 15.7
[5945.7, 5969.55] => 16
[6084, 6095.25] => 15.6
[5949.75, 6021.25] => 15.7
